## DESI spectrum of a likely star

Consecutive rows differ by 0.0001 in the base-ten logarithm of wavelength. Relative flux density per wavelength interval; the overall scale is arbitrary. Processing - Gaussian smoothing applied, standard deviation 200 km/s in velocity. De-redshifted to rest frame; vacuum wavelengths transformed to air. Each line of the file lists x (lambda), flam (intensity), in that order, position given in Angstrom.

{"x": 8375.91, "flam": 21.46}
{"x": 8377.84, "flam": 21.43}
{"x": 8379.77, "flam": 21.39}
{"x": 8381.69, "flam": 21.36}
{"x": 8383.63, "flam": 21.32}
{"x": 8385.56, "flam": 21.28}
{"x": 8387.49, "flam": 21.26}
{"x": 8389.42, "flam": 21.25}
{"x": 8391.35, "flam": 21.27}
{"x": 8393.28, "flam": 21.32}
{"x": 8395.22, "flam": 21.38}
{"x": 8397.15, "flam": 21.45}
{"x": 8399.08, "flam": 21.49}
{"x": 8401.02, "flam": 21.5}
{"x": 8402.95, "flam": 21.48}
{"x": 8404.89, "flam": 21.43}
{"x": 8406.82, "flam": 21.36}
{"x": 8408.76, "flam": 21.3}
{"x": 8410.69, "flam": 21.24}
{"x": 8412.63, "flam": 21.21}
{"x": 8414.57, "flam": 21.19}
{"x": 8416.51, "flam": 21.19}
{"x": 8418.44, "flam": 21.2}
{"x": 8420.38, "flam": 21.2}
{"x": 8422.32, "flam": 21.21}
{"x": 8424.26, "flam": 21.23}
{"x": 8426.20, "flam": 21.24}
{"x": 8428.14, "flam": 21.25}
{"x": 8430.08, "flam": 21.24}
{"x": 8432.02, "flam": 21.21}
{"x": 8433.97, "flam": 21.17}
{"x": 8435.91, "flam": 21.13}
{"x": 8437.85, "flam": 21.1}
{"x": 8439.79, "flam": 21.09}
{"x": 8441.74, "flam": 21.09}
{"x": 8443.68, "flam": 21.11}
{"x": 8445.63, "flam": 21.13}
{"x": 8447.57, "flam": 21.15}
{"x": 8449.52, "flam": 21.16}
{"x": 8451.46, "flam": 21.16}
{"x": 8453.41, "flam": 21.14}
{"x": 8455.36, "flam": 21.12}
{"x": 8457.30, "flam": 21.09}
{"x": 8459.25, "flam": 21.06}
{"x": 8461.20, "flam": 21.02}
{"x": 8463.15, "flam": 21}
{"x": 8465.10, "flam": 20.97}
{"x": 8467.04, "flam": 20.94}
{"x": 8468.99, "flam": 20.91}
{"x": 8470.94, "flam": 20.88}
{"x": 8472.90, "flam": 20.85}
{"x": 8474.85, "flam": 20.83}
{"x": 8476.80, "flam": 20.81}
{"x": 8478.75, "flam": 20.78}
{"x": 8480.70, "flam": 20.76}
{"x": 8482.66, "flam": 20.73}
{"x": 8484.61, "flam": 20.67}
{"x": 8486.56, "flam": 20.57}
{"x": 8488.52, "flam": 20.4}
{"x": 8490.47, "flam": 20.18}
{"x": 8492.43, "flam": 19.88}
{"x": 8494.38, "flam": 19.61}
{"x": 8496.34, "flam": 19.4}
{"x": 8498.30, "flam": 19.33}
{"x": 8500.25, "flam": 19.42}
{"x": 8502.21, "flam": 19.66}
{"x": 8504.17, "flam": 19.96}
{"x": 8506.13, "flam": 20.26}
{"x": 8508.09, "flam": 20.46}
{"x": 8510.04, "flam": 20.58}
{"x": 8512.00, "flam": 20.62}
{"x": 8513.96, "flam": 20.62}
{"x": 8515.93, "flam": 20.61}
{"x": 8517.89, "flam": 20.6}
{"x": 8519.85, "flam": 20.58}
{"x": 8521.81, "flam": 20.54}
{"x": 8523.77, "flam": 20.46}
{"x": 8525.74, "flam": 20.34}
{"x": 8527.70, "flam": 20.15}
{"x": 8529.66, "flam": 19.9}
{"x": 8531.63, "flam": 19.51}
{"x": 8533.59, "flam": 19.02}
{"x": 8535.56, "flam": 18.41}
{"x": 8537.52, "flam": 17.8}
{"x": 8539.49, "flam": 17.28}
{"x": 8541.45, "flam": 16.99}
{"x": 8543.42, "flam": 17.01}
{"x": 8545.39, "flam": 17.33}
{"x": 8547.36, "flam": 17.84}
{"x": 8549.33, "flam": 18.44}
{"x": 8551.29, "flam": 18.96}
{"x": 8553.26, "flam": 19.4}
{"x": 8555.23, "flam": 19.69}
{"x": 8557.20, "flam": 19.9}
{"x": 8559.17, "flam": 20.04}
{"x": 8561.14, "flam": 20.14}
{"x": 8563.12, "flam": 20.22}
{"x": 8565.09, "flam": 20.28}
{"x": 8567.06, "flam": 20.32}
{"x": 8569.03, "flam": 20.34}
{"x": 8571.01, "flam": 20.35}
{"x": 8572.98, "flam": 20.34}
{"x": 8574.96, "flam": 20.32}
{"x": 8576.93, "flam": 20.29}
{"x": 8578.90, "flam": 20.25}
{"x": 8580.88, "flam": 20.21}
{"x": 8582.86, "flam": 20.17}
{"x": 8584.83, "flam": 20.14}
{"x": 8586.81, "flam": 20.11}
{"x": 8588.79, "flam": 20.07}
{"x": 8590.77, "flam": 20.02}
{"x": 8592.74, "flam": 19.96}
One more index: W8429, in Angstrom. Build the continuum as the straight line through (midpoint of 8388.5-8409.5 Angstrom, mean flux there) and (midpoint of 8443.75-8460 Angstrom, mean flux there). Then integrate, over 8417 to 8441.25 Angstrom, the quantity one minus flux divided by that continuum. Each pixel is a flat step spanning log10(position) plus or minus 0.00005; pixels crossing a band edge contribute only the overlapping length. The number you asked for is 0.1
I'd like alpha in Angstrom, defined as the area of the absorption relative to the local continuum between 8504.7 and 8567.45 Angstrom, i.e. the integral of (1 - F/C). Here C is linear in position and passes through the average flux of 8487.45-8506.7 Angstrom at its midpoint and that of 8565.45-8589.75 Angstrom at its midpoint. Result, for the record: 1.59 Angstrom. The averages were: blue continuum 19.8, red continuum 20.2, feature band 19.5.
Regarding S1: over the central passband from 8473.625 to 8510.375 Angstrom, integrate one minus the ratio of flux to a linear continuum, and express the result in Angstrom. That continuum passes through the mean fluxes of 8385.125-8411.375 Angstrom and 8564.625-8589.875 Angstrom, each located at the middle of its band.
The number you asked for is 1.0 Angstrom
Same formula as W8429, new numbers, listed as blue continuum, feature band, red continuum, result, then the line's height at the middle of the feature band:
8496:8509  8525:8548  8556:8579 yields 1.80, 20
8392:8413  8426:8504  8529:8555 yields -2.85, 20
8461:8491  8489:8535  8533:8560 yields -1.18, 19.6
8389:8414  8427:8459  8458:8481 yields -0.09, 21.1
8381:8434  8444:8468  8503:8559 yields -0.61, 20.6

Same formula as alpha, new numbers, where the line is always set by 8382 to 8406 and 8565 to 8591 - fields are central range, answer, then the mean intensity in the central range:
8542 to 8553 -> 1.3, 18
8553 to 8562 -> 0.2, 19.9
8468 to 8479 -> 0.0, 20.8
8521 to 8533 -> 0.3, 20.1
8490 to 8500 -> 0.5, 19.6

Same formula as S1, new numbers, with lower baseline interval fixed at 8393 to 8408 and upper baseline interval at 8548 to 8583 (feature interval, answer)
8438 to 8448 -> -0.03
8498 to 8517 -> 0.27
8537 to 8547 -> 1.42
